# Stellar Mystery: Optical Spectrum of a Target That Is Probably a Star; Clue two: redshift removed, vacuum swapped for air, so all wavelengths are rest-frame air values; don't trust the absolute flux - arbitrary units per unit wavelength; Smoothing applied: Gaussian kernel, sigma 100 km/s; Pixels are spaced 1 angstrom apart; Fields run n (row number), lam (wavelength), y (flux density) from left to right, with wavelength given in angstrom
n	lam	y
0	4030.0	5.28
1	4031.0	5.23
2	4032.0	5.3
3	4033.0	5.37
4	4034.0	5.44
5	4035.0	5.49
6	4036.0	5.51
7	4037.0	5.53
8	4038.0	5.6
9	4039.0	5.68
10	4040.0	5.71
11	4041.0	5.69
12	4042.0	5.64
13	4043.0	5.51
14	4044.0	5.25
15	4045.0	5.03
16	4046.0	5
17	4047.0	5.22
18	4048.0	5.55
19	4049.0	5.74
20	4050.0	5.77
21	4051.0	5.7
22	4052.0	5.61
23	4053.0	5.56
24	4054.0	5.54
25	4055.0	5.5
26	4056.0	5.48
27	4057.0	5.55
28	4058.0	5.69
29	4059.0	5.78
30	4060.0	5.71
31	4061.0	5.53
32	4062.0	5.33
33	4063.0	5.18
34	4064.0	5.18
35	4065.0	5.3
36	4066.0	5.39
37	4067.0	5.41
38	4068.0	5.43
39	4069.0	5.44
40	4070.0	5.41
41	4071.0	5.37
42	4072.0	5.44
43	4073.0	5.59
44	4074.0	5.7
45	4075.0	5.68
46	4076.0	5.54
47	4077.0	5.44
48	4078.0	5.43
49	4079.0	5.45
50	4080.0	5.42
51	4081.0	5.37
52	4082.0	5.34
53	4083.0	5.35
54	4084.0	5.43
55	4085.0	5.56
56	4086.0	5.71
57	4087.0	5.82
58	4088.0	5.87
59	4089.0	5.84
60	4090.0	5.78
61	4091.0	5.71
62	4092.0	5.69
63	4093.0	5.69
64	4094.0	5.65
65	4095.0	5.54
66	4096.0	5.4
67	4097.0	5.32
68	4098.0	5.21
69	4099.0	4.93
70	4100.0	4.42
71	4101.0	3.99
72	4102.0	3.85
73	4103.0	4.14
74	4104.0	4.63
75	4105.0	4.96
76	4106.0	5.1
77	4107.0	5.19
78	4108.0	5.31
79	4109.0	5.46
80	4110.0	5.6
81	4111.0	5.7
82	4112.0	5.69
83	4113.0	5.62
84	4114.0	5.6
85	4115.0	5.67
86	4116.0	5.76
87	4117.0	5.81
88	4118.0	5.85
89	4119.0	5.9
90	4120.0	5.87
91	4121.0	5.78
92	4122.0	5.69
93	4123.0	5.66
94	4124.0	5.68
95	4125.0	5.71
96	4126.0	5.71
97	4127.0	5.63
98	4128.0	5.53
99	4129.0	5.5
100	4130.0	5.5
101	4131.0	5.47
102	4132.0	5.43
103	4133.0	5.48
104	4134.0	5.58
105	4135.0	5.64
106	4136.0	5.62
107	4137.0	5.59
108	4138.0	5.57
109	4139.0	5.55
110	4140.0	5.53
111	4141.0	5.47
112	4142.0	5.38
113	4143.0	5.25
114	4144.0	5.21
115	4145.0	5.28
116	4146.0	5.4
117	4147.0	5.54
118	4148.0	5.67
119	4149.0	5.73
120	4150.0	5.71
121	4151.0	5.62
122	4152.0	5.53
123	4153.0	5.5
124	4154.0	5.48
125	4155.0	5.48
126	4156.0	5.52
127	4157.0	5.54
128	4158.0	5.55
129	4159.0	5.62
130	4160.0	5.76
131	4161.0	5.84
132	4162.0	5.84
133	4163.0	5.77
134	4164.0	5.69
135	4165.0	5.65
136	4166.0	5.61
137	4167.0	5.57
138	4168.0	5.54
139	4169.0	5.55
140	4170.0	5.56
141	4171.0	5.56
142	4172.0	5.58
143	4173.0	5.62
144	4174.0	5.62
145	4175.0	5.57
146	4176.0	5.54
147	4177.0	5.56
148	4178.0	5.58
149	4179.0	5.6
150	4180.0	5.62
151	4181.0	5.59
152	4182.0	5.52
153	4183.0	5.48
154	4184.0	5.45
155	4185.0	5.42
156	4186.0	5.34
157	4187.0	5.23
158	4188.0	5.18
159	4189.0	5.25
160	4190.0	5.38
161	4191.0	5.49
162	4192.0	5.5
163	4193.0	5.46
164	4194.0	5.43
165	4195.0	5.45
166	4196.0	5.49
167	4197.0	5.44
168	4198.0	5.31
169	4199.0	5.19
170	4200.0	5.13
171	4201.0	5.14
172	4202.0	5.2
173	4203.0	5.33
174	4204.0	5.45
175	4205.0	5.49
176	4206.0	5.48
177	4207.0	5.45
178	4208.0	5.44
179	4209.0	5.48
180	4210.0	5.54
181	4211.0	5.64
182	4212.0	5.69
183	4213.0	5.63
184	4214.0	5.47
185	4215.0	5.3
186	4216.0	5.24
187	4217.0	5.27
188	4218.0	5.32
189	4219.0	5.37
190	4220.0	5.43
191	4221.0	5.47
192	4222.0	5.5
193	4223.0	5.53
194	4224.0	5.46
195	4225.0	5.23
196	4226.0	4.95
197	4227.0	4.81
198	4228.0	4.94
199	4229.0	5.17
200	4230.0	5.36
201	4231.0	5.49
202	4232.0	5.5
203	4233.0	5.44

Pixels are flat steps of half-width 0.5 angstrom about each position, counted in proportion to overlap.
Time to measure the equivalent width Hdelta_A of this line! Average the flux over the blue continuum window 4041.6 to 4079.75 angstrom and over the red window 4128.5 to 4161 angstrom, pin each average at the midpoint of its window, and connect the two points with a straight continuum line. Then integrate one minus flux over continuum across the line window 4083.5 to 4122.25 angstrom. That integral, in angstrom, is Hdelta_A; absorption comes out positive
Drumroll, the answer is 0.7 angstrom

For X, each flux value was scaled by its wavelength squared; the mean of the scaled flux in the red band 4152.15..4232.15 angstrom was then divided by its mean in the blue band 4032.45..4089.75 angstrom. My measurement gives 1.1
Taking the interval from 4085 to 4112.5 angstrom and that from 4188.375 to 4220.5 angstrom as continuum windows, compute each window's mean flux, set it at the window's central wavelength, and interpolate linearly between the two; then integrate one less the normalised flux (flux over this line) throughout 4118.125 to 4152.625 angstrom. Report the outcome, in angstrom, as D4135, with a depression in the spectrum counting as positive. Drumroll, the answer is -1.7 angstrom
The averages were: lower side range 5.27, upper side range 5.4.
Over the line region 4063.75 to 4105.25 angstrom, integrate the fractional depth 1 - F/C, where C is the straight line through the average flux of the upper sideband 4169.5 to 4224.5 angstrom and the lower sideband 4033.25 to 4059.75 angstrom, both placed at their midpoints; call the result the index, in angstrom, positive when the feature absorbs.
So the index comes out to 1.3 angstrom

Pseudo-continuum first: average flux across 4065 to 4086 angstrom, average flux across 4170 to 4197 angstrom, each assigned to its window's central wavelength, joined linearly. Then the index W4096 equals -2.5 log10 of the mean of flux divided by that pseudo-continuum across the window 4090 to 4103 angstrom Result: 0.074 mag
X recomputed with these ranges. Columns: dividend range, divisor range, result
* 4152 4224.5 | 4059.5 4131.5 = 1.05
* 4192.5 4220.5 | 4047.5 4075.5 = 1.05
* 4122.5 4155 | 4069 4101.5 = 1.04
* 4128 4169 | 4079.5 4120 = 1.06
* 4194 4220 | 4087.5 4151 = 1.03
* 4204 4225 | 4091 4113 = 1.12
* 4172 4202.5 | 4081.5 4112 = 1.07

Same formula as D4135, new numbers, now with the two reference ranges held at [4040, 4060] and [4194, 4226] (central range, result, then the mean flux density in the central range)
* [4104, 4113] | 0.22 angstrom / 5.35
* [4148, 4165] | -0.61 angstrom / 5.64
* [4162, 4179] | -0.55 angstrom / 5.61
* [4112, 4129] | -0.75 angstrom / 5.71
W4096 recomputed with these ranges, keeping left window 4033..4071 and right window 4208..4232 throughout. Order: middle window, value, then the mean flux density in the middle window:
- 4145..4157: -0.03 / 5.55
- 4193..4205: 0.01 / 5.34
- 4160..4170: -0.05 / 5.67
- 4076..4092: -0.02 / 5.57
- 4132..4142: -0.02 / 5.54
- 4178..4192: -0.01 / 5.44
